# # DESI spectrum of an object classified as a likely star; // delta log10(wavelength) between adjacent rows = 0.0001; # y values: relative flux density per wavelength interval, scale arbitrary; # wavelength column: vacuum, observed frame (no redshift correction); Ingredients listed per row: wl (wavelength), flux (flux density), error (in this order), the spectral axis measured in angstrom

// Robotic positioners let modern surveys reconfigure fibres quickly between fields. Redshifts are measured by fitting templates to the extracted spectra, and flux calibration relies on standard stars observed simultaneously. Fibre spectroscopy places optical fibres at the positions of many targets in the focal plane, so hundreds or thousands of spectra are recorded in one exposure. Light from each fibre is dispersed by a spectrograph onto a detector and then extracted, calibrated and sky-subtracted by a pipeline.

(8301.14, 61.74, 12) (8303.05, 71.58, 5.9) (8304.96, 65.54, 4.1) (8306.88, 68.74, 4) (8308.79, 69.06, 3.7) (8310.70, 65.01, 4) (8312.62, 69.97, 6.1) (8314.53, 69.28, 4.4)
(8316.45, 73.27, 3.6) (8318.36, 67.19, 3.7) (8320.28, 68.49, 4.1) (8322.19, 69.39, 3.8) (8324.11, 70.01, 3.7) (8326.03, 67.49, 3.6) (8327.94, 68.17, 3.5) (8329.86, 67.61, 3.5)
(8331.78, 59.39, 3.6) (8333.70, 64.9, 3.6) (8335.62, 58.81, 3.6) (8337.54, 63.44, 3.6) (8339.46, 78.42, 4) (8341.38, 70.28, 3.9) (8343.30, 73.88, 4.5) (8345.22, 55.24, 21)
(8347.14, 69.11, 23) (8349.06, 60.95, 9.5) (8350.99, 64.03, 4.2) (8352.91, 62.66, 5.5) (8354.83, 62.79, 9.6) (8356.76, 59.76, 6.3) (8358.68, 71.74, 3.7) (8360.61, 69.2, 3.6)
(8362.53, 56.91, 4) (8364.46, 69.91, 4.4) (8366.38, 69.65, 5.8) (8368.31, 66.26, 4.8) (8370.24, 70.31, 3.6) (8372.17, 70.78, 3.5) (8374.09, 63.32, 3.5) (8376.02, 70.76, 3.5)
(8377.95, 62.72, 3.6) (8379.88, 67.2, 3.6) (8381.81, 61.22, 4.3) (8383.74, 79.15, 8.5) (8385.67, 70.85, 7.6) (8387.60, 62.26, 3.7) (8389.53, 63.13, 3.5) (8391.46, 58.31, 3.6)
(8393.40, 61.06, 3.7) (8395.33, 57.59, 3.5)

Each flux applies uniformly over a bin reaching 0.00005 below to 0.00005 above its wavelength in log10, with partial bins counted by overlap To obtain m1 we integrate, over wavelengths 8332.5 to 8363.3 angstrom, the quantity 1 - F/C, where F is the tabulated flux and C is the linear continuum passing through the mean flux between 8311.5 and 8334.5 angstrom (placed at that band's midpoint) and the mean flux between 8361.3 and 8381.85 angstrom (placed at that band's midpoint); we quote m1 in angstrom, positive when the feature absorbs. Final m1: 0.95 angstrom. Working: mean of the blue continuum 67.9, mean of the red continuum 66.6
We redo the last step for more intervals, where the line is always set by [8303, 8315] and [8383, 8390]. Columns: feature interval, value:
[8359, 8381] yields 0.5 angstrom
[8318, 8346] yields 0.6 angstrom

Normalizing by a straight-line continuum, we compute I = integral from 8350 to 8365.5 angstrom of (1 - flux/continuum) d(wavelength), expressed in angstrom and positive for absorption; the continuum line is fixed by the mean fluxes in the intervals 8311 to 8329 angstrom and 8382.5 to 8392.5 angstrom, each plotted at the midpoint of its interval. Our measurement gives 0.7 angstrom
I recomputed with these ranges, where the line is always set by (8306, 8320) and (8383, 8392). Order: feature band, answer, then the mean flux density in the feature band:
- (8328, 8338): 0.7 angstrom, 63.2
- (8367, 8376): -0.1 angstrom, 68.1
